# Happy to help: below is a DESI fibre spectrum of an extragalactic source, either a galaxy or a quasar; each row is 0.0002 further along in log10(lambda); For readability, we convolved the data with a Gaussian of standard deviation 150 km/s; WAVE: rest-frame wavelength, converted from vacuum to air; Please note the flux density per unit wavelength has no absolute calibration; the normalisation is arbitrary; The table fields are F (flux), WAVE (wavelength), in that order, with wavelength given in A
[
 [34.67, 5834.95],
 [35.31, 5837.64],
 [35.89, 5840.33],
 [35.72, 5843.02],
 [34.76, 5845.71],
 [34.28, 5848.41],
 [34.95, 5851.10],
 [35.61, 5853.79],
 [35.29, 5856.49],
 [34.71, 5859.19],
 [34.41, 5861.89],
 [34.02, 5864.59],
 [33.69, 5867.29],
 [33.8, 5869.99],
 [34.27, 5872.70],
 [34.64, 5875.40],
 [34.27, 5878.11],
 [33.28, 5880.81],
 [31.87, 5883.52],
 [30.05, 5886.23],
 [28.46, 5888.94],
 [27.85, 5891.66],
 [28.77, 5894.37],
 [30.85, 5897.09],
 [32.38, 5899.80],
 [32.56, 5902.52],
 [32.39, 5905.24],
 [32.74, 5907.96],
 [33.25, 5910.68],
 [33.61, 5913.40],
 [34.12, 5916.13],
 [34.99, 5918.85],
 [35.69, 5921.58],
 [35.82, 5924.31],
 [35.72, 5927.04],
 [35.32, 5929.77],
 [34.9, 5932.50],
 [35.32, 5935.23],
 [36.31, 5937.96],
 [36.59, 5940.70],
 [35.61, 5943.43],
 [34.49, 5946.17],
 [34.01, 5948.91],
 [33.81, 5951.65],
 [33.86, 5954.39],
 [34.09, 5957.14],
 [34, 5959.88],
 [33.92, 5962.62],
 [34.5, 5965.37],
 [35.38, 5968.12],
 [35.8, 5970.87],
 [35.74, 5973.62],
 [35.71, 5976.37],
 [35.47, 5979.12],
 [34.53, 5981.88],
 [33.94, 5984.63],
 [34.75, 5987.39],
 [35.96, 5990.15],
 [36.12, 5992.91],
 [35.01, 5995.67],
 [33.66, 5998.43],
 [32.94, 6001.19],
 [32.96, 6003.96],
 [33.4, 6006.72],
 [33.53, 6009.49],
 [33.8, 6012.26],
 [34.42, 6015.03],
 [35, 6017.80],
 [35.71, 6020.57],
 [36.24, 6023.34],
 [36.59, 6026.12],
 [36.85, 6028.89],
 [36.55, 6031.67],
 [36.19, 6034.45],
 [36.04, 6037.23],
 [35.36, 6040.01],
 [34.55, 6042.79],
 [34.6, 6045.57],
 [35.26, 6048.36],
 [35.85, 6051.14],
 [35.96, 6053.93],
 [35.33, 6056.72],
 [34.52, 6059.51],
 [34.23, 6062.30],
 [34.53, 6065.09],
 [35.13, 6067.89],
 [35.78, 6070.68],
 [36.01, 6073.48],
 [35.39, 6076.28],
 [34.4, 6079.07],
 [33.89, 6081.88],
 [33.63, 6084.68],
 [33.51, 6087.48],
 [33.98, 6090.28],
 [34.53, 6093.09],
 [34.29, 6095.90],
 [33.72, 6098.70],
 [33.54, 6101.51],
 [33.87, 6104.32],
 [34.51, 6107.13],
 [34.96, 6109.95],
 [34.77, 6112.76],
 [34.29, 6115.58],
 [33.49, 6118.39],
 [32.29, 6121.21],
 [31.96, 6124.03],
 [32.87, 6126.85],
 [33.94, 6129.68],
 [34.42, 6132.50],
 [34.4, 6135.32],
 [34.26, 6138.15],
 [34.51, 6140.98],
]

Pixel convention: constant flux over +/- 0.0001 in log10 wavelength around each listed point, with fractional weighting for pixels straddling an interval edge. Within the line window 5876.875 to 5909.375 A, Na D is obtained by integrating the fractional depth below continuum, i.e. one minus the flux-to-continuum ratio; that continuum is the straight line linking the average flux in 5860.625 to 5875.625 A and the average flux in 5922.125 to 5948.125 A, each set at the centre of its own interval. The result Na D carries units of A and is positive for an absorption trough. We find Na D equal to 3.2 A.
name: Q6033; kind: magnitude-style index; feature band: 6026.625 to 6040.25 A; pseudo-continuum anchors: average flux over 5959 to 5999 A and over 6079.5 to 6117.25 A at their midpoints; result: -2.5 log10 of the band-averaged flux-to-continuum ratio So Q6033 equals -0.052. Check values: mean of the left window 35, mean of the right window 34.1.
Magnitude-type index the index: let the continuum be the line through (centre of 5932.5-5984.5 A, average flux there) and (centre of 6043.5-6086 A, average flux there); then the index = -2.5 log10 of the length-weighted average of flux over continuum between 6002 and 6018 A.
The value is 0.04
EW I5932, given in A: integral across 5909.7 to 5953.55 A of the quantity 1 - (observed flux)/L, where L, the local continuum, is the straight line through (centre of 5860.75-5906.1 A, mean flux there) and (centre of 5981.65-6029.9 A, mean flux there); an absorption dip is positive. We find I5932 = -2.3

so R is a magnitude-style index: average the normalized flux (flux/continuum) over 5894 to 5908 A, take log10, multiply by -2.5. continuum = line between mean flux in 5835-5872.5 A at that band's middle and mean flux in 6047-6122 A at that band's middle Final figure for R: 0.10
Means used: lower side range 34.8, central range 31.7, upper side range 34.5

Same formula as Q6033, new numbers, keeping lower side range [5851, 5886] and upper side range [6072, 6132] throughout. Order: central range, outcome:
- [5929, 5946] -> -0.05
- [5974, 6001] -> -0.03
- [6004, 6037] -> -0.04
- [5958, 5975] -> -0.03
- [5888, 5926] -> 0.05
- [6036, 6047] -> -0.04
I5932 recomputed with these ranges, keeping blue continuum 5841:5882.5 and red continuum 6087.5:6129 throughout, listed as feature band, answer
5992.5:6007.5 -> 0.1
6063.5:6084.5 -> -0.6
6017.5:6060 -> -2.1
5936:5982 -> -1.0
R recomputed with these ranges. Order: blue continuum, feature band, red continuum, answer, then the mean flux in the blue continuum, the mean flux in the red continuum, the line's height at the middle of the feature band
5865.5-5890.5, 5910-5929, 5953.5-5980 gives -0.035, 32.7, 34.9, 33.7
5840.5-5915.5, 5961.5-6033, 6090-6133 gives -0.047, 33.1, 33.8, 33.5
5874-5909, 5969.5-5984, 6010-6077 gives -0.053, 31.5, 35.4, 33.7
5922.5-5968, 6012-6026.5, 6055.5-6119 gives -0.020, 34.9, 34.5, 34.7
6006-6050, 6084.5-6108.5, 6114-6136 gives 0.000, 35.3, 33.4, 34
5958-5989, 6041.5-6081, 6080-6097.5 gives -0.028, 34.9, 34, 34.2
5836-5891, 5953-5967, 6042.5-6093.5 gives 0.007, 33.9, 34.8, 34.3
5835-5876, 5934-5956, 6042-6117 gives -0.009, 34.8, 34.6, 34.7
